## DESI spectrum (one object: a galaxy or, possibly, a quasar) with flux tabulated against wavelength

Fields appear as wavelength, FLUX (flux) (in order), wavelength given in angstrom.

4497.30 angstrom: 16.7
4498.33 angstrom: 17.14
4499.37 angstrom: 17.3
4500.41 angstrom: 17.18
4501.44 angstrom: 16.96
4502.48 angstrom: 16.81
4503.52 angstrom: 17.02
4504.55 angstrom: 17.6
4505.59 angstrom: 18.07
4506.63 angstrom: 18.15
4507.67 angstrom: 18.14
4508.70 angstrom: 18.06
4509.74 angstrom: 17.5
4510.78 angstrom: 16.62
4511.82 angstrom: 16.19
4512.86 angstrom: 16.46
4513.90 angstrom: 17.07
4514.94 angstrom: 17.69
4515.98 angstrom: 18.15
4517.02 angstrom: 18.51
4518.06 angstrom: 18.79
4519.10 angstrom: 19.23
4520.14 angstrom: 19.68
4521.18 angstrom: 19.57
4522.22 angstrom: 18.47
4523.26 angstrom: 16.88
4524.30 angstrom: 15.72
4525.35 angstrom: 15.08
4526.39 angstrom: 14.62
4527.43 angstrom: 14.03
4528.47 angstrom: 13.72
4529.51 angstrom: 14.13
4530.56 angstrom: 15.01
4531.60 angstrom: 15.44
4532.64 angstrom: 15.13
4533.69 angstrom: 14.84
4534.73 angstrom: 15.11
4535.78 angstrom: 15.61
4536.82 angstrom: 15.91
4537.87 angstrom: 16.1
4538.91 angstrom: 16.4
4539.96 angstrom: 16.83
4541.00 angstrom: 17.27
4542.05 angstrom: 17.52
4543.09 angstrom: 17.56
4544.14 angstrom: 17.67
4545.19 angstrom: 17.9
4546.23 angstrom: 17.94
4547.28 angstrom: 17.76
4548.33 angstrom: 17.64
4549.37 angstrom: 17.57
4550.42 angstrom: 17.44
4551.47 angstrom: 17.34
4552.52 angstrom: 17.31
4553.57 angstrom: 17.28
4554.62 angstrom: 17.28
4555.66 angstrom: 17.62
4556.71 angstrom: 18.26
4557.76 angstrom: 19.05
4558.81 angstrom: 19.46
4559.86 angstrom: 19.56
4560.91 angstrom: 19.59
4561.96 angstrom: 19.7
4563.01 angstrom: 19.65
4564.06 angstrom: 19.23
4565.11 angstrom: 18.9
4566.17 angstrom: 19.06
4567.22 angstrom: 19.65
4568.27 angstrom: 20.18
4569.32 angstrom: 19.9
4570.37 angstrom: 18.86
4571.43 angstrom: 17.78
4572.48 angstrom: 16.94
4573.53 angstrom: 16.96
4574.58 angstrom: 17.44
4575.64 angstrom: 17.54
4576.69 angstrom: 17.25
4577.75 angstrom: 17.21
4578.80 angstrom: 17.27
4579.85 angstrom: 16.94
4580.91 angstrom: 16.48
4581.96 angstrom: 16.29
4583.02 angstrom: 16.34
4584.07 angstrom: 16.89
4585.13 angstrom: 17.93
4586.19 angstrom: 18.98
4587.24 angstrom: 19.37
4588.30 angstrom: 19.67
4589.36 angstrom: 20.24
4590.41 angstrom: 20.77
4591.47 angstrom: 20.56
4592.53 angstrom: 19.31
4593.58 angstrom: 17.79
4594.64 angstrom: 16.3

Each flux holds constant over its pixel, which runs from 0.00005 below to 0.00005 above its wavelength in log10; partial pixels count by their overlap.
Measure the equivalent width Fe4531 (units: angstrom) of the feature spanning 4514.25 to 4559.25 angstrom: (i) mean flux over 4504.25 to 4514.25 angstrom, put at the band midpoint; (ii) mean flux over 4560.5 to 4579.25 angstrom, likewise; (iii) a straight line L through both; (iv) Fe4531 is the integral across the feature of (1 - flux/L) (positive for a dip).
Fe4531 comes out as 2.3 angstrom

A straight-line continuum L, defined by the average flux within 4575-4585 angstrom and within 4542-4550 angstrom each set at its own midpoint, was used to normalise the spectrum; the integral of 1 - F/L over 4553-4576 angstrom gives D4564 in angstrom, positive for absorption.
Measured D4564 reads -1.8 angstrom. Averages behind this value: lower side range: 17.7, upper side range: 17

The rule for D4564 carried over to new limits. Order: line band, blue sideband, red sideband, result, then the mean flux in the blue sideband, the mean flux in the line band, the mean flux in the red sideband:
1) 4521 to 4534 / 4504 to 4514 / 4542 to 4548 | 1.5 angstrom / 17.4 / 15.5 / 17.7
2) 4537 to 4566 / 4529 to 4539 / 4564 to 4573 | -1.4 angstrom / 15.3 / 18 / 18.9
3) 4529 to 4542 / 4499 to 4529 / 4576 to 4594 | 1.3 angstrom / 17.2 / 15.7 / 18.2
